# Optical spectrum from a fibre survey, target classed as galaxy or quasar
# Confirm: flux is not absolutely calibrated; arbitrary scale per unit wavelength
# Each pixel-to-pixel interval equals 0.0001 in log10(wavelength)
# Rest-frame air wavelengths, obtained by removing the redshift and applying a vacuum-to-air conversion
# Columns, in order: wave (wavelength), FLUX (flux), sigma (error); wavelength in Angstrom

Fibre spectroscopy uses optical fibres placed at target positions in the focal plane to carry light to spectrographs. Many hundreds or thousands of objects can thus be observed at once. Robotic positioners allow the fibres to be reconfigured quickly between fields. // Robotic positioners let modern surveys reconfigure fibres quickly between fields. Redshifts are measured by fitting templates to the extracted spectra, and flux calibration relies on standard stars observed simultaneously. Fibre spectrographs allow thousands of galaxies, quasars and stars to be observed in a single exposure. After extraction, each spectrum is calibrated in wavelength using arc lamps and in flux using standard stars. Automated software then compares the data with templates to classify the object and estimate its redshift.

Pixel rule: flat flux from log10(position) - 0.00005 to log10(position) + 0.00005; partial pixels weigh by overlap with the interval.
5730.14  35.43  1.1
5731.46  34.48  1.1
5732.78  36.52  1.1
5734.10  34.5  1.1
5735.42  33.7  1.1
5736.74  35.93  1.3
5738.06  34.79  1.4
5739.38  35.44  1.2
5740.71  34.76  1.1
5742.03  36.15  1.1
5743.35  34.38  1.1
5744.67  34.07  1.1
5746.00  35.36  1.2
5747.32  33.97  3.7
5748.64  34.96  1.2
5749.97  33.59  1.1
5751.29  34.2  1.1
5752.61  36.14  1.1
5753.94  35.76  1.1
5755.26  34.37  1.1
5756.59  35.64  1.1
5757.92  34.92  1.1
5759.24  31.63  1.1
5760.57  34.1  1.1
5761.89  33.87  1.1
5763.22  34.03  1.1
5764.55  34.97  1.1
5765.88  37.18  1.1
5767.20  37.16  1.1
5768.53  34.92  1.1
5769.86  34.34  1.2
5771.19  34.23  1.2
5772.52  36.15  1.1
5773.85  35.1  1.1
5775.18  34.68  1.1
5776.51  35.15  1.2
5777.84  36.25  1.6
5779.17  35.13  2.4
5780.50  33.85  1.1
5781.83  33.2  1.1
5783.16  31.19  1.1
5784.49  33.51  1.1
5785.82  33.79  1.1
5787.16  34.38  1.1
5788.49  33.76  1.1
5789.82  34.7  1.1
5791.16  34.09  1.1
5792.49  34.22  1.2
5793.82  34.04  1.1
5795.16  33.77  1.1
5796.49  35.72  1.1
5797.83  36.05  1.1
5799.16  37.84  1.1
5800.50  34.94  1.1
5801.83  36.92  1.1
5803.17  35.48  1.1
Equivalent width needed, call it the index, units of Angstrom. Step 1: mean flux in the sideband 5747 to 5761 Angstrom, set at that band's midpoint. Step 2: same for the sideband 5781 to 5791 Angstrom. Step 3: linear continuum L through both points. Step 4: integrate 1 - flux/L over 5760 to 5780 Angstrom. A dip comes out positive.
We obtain -0.67 Angstrom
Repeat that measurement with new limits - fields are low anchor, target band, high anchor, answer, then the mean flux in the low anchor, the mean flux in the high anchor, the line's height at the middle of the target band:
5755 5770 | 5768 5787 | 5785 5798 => 0.1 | 34.8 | 34.4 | 34.6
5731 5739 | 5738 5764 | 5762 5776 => 0.4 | 35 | 35.2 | 35.1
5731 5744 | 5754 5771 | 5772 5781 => 0.2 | 35.1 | 35.2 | 35.2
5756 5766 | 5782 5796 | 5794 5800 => 0.6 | 34.4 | 35.6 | 35.4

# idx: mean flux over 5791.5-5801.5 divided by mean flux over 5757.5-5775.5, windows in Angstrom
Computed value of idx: 1.01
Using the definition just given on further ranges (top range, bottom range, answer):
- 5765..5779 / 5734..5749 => 1.02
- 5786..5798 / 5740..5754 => 0.99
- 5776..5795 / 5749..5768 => 0.98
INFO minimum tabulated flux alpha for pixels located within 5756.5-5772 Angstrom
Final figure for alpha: 31.63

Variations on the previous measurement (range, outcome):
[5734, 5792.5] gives 31.19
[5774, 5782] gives 33.2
